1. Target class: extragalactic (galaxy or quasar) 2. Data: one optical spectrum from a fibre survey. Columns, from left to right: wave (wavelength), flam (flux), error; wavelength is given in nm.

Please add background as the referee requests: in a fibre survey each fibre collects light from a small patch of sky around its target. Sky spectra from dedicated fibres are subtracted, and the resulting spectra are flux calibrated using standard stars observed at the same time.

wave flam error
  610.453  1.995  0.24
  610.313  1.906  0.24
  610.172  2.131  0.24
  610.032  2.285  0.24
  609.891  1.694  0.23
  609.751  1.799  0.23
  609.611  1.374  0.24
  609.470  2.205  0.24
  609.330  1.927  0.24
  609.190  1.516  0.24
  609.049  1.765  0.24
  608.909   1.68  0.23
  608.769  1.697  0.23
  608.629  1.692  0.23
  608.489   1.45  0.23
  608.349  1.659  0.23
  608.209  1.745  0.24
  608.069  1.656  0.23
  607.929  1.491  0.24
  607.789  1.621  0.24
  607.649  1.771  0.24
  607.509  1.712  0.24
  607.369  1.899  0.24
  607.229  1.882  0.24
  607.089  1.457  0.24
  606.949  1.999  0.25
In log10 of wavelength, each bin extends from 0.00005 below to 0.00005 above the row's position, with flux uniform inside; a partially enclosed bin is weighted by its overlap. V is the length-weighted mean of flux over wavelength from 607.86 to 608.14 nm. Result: 1.57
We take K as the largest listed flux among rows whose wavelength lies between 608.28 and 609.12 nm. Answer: 1.765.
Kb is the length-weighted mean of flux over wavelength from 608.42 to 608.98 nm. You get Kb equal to 1.63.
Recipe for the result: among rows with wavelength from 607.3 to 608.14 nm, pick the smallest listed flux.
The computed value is 1.491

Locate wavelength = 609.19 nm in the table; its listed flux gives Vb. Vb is 1.516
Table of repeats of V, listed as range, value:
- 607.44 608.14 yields 1.65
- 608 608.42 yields 1.69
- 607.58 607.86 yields 1.69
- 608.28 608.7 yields 1.6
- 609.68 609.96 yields 1.75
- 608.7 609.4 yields 1.72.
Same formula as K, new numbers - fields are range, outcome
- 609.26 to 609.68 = 2.205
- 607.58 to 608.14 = 1.771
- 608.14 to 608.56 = 1.745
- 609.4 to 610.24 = 2.285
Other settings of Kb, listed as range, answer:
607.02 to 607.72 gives 1.74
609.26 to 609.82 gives 1.83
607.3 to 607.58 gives 1.8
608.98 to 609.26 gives 1.64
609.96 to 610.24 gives 2.21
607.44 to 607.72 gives 1.74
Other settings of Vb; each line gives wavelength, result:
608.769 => 1.697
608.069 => 1.656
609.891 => 1.694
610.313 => 1.906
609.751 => 1.799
